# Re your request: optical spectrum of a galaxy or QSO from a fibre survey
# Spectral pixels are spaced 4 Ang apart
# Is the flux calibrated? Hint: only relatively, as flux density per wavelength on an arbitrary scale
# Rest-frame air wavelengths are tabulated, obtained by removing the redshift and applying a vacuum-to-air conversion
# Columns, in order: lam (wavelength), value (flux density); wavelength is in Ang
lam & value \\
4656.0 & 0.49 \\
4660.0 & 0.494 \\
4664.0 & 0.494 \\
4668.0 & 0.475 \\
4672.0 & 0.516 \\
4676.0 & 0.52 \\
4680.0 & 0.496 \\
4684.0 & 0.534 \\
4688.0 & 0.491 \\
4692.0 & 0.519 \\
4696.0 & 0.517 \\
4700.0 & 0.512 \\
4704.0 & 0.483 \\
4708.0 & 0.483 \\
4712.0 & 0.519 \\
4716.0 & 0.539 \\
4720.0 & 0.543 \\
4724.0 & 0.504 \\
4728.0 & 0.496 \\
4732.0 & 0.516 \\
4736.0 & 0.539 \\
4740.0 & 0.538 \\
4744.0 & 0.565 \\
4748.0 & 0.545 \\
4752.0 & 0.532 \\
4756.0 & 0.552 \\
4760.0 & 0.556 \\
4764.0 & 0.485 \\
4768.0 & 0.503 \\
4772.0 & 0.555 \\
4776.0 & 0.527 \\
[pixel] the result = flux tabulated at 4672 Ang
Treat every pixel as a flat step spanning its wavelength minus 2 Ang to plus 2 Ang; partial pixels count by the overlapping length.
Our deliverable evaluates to 0.516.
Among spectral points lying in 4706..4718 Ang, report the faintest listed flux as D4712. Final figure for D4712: 0.483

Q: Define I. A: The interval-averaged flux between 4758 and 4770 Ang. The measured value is 0.515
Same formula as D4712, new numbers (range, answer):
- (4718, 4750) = 0.496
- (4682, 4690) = 0.491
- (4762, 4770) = 0.485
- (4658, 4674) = 0.475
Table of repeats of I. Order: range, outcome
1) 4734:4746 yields 0.547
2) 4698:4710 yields 0.493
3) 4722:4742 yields 0.519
